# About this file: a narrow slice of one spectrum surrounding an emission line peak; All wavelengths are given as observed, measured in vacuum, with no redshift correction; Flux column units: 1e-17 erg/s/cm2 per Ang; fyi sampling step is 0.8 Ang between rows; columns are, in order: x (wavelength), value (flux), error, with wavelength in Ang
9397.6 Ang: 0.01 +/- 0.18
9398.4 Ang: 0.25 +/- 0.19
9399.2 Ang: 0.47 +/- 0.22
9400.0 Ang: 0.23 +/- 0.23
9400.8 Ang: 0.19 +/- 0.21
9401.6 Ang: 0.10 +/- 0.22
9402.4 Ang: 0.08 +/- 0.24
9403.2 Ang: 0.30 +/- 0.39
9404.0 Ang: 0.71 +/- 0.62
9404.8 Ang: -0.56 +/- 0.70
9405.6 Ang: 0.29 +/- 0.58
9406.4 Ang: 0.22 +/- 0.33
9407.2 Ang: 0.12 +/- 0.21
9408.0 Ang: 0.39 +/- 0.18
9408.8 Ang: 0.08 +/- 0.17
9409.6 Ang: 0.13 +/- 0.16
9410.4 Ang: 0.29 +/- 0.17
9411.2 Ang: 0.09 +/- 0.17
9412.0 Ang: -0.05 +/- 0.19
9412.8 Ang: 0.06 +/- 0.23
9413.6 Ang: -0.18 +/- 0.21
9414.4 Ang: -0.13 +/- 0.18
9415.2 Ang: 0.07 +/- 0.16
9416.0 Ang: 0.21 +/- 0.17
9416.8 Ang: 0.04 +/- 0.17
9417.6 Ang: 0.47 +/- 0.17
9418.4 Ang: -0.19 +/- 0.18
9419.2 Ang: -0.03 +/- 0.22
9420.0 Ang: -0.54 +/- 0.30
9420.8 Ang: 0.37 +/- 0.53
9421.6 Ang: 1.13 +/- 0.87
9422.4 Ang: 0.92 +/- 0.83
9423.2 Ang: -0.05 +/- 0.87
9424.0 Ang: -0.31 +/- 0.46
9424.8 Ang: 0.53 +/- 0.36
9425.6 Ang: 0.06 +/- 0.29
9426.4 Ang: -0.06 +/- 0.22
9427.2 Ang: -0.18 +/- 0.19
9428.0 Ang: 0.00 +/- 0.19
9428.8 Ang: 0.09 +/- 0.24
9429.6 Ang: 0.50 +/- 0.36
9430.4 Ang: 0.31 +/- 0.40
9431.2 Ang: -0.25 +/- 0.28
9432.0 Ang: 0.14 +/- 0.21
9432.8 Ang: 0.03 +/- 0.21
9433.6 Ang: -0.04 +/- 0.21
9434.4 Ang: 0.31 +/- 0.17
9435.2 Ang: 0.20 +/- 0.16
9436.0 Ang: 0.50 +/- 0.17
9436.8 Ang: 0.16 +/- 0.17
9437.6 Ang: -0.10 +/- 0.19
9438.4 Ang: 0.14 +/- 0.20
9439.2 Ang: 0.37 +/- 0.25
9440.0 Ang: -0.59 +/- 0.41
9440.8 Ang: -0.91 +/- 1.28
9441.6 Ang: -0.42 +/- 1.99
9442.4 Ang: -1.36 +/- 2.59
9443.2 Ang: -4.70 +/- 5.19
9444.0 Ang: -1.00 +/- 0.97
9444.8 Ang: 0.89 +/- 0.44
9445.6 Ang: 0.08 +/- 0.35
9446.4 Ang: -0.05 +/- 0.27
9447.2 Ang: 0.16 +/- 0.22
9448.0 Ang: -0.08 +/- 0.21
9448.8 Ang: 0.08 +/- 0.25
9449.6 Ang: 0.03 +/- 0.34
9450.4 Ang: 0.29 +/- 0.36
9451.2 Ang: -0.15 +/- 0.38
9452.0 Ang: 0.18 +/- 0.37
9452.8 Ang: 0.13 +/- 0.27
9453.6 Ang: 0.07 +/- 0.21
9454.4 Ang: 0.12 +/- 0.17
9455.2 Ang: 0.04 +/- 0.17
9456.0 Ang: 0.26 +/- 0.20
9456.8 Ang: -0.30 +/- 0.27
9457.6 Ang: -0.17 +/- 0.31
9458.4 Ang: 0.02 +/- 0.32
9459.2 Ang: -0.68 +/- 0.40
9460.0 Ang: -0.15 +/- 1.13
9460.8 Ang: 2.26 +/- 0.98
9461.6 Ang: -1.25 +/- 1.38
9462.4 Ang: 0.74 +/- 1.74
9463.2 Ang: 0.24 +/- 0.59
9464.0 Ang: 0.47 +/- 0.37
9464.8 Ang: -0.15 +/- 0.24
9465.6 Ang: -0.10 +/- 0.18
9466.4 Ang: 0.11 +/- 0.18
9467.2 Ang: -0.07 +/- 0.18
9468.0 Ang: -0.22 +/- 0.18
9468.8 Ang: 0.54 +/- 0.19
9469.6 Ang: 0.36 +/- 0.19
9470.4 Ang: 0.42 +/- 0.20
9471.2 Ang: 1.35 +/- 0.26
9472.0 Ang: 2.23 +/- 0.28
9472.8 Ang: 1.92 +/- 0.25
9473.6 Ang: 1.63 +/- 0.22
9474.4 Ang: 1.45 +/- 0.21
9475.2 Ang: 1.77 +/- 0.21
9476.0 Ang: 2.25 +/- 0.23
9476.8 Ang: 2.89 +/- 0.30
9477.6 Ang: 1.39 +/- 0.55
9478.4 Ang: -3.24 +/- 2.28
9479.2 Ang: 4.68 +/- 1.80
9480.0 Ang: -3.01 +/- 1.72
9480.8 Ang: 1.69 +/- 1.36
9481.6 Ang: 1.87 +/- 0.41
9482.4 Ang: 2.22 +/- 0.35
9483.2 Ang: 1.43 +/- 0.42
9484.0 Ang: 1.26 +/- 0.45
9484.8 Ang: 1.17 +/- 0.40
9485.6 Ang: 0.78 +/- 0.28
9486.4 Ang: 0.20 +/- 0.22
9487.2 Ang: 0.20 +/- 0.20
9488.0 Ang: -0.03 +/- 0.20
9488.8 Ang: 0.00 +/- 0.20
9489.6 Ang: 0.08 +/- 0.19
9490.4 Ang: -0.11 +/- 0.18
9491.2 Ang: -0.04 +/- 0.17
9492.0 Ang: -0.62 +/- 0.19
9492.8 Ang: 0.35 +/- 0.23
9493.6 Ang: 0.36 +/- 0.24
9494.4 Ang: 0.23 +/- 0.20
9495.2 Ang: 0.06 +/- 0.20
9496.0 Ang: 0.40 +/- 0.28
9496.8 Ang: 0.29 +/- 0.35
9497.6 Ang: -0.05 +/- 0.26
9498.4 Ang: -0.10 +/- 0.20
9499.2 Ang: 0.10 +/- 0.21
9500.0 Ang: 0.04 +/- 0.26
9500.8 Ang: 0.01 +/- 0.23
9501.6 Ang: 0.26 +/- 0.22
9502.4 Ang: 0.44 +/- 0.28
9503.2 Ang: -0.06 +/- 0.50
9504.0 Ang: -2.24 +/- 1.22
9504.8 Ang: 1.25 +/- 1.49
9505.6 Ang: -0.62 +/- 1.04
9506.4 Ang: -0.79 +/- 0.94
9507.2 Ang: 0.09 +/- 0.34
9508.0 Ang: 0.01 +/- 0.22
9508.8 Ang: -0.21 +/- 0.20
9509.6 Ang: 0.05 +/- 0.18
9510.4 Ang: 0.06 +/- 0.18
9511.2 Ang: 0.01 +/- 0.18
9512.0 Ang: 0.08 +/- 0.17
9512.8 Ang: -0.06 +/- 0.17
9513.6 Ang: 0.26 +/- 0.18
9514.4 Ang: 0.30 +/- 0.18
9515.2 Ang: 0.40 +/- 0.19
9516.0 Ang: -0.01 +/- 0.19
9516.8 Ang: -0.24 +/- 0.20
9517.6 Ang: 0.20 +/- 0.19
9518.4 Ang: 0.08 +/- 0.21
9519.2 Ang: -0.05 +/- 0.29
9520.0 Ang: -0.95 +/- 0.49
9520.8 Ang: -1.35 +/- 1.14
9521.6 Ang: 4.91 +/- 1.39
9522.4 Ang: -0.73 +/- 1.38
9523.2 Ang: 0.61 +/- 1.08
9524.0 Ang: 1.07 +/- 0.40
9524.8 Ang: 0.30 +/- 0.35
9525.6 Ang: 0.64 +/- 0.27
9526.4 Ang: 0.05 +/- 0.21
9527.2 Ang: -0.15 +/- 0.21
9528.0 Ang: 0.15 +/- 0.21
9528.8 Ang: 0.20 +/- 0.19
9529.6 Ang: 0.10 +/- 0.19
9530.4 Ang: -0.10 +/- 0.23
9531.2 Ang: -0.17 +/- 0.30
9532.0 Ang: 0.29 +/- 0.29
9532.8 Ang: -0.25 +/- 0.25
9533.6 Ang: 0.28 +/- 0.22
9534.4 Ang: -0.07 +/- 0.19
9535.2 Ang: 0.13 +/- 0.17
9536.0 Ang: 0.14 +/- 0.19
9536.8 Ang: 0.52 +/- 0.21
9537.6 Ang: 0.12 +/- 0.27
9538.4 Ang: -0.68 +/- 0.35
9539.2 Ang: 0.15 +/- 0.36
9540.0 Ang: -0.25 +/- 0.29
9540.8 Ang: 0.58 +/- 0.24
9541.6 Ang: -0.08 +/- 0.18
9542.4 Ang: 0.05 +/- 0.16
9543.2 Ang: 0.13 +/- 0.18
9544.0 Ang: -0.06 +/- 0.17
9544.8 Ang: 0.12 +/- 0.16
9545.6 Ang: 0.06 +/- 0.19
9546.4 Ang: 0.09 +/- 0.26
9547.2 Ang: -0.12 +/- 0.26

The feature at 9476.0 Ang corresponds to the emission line [O III]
